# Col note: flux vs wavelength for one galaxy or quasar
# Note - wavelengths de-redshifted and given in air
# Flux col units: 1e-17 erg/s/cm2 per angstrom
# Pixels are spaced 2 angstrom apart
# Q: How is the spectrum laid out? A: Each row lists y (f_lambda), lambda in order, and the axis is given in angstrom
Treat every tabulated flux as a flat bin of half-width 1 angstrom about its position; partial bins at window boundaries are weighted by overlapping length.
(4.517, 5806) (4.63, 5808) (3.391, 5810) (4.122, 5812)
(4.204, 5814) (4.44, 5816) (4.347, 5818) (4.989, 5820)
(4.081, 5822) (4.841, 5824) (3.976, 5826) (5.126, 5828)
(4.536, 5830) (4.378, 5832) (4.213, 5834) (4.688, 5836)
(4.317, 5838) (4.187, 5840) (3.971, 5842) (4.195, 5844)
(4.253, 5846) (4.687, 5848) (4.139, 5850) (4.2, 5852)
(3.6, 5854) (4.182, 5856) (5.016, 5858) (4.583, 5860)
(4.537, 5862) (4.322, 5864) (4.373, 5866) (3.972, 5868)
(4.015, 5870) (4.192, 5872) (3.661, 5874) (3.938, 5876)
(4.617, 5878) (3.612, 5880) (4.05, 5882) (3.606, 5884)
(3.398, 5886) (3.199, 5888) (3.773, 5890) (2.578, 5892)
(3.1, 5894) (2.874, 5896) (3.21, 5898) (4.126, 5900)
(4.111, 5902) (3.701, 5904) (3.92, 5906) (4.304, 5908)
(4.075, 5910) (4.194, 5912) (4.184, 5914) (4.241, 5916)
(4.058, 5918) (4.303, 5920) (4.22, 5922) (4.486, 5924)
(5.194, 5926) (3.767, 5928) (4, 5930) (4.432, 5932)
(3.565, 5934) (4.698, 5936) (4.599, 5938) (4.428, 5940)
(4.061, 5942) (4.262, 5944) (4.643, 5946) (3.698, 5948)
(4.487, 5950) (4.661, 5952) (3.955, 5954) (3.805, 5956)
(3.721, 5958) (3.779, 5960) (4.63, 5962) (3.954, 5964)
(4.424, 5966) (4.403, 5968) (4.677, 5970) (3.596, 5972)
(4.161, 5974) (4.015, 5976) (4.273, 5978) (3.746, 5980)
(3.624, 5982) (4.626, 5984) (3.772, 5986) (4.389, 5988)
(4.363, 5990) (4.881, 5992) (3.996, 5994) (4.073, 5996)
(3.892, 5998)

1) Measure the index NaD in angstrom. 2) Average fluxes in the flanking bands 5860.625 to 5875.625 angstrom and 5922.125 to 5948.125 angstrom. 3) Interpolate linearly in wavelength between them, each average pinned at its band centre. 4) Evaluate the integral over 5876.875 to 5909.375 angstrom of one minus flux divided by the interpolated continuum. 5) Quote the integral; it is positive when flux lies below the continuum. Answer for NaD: 4.41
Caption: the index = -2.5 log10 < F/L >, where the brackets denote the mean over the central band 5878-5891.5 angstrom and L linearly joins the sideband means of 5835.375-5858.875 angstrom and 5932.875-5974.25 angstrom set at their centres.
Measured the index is 0.167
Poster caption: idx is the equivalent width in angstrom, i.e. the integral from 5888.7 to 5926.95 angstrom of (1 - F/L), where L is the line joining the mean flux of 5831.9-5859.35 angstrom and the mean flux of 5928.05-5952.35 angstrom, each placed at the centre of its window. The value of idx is 3.1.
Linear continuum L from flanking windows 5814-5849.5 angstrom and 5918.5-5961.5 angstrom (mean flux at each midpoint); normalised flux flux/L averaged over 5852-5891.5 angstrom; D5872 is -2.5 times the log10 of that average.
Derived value 0.09 mag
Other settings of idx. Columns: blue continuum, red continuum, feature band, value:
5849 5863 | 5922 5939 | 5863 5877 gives 0.8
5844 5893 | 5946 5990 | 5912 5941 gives -1.5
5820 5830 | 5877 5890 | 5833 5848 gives 0.2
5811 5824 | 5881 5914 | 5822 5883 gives -3.0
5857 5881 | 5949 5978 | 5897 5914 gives 1.0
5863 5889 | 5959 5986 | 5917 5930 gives -0.9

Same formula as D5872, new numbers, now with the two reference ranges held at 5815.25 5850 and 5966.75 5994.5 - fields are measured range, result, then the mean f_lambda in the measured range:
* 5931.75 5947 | -0.02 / 4.33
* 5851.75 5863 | 0.00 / 4.36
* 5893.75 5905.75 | 0.20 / 3.57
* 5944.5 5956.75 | 0.00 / 4.22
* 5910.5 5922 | 0.02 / 4.19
